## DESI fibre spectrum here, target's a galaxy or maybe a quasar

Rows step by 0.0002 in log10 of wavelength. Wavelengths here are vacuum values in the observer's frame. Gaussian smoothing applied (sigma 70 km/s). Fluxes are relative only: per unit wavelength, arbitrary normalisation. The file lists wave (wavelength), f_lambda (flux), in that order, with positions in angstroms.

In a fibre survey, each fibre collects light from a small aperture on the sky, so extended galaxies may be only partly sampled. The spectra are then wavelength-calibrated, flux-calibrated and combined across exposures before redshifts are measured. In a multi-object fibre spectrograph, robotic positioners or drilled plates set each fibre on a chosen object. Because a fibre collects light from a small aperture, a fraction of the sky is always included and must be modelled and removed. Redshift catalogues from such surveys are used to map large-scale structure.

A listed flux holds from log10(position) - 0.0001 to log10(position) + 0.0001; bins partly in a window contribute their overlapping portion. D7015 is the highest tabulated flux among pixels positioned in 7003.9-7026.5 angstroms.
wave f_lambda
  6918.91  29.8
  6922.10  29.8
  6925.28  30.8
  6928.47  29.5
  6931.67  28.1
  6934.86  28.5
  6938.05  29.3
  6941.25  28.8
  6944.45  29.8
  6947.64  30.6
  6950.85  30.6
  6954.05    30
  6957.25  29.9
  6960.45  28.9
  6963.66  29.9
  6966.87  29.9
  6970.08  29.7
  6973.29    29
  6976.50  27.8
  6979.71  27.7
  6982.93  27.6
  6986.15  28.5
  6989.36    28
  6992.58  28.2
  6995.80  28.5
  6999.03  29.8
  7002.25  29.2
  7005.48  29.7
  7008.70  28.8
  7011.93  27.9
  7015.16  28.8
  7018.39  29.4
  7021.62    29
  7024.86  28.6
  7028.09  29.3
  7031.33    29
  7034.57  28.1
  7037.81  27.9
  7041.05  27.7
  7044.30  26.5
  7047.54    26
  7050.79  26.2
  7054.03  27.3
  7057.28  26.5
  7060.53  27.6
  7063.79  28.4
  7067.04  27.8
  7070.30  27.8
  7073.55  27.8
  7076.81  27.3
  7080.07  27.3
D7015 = 29.7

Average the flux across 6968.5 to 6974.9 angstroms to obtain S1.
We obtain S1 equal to 29.4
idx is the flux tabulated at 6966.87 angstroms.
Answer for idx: 29.9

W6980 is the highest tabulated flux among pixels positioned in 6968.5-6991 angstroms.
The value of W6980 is 29.7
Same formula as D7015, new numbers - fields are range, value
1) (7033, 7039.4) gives 28.1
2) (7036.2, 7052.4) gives 27.9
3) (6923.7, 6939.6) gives 30.8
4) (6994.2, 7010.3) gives 29.8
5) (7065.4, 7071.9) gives 27.8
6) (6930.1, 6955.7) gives 30.6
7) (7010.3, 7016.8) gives 28.8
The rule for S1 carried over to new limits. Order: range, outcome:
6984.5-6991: 28.3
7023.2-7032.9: 29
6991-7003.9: 28.9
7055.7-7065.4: 27.5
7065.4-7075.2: 27.8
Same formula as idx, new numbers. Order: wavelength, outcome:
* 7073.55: 27.8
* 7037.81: 27.9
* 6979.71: 27.7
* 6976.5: 27.8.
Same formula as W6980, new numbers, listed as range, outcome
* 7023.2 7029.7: 29.3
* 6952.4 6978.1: 30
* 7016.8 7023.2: 29.4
